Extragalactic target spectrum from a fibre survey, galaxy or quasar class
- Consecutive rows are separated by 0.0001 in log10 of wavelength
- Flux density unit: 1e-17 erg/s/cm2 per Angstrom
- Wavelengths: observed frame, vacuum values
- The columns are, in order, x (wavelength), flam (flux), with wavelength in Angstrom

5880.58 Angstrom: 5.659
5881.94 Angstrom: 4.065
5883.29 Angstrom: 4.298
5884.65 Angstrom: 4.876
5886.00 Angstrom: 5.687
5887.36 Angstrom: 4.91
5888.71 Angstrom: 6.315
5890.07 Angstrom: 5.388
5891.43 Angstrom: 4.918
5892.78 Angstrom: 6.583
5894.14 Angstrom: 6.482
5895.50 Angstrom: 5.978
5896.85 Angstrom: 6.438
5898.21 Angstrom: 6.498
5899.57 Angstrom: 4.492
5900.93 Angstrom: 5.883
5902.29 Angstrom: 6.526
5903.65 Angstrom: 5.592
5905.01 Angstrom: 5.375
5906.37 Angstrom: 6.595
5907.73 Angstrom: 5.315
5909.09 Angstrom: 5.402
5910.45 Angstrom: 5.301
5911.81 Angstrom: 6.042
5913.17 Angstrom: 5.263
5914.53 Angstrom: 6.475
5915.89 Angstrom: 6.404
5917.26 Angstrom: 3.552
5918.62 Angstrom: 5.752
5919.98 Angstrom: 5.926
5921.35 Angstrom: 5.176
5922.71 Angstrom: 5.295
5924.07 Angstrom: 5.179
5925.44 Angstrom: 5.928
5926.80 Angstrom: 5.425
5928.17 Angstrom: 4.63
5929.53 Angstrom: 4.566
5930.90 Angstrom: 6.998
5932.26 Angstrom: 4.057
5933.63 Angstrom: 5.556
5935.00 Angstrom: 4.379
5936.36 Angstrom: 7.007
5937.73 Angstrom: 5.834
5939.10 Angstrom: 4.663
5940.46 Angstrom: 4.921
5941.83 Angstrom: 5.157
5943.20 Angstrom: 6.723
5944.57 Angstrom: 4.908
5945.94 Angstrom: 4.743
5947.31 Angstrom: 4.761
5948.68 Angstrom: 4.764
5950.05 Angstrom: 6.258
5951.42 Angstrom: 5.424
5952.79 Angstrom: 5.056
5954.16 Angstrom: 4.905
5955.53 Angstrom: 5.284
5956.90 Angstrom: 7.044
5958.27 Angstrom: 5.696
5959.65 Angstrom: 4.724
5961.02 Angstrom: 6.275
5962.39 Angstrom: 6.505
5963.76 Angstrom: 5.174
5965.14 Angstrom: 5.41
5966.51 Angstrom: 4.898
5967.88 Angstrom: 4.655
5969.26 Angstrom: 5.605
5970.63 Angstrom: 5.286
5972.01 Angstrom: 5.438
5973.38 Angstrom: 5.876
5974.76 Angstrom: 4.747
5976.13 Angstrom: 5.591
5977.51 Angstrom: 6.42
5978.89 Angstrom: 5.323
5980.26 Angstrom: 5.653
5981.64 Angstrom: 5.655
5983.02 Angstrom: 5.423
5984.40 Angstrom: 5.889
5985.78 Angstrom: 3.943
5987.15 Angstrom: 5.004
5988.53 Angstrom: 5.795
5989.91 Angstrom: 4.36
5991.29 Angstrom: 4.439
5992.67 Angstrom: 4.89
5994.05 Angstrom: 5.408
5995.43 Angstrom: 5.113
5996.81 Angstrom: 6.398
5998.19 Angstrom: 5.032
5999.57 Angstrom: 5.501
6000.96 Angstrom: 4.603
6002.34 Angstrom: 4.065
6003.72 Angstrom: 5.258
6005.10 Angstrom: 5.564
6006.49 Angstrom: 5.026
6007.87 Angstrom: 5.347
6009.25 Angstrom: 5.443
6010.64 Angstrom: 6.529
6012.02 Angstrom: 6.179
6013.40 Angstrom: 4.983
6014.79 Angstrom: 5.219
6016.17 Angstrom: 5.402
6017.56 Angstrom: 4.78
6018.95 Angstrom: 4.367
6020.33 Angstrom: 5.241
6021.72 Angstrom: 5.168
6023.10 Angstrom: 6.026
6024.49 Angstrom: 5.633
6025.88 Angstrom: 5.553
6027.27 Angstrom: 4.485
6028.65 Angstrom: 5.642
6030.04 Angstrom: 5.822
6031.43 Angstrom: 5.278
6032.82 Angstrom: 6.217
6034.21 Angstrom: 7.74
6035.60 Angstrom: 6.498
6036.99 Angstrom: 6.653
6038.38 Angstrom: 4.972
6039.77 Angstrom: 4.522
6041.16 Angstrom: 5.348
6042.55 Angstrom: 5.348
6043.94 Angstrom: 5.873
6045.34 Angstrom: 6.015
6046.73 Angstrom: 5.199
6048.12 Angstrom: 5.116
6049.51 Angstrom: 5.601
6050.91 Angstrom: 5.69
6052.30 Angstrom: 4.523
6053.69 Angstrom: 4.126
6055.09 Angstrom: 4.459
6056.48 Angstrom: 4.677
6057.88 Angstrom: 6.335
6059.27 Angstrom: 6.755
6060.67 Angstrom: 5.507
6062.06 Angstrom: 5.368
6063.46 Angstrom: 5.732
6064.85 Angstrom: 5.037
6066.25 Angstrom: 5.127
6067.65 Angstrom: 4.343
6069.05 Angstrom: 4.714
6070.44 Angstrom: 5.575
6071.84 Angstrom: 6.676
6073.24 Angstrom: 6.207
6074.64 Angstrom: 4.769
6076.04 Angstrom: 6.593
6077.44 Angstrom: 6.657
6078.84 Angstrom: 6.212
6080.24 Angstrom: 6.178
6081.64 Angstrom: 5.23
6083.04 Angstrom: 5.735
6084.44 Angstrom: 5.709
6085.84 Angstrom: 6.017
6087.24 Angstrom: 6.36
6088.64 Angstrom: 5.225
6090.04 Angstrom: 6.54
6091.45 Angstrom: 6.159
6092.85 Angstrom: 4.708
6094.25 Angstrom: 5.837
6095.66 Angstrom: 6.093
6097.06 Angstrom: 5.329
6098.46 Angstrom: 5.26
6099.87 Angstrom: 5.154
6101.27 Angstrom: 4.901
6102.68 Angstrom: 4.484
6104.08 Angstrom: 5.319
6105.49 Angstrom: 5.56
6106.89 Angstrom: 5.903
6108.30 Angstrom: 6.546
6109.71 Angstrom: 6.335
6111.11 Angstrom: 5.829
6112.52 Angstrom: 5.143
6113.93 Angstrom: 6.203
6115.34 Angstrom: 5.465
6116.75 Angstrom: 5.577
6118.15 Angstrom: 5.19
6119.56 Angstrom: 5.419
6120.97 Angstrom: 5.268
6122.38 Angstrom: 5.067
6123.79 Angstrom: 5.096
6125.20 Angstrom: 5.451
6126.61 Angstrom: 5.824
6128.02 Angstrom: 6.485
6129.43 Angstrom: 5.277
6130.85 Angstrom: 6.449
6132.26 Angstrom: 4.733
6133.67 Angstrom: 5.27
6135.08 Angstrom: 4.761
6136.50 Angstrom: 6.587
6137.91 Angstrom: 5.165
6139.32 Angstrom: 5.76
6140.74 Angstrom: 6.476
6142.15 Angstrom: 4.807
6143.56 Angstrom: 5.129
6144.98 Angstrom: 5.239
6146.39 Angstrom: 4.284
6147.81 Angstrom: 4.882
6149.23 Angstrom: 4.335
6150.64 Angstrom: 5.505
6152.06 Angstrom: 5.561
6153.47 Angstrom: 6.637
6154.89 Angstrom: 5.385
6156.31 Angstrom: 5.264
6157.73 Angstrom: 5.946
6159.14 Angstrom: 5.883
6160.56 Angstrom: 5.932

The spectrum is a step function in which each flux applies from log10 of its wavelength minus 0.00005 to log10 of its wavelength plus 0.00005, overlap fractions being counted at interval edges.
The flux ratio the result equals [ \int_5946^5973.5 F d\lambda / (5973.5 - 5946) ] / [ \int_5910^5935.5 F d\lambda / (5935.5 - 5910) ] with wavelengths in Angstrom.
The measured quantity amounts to 1.0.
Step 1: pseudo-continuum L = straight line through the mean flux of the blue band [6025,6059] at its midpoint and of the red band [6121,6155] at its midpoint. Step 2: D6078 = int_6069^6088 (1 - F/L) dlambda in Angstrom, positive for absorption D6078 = -1.6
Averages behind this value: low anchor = 5.5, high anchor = 5.42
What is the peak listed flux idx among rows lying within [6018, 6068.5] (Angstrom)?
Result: 7.74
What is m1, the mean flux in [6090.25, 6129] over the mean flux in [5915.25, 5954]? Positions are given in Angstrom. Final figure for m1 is 1.0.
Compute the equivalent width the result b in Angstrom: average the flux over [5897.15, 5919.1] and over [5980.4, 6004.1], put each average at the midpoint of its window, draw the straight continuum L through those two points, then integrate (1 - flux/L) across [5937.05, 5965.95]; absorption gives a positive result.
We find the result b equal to -0.31 Angstrom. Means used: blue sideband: 5.67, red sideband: 5.11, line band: 5.44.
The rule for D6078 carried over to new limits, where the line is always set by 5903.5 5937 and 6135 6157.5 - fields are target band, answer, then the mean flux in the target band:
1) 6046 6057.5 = 1.0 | 4.97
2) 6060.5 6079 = -0.6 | 5.59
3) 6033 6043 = -0.9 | 5.9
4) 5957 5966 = -0.4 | 5.71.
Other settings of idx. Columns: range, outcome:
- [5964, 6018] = 6.529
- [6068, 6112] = 6.676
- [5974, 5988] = 6.42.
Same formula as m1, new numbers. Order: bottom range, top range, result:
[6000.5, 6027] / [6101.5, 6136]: 1.05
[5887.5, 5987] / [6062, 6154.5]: 1.01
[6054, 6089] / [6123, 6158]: 0.97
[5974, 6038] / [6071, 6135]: 1.05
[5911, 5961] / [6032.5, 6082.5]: 1.03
